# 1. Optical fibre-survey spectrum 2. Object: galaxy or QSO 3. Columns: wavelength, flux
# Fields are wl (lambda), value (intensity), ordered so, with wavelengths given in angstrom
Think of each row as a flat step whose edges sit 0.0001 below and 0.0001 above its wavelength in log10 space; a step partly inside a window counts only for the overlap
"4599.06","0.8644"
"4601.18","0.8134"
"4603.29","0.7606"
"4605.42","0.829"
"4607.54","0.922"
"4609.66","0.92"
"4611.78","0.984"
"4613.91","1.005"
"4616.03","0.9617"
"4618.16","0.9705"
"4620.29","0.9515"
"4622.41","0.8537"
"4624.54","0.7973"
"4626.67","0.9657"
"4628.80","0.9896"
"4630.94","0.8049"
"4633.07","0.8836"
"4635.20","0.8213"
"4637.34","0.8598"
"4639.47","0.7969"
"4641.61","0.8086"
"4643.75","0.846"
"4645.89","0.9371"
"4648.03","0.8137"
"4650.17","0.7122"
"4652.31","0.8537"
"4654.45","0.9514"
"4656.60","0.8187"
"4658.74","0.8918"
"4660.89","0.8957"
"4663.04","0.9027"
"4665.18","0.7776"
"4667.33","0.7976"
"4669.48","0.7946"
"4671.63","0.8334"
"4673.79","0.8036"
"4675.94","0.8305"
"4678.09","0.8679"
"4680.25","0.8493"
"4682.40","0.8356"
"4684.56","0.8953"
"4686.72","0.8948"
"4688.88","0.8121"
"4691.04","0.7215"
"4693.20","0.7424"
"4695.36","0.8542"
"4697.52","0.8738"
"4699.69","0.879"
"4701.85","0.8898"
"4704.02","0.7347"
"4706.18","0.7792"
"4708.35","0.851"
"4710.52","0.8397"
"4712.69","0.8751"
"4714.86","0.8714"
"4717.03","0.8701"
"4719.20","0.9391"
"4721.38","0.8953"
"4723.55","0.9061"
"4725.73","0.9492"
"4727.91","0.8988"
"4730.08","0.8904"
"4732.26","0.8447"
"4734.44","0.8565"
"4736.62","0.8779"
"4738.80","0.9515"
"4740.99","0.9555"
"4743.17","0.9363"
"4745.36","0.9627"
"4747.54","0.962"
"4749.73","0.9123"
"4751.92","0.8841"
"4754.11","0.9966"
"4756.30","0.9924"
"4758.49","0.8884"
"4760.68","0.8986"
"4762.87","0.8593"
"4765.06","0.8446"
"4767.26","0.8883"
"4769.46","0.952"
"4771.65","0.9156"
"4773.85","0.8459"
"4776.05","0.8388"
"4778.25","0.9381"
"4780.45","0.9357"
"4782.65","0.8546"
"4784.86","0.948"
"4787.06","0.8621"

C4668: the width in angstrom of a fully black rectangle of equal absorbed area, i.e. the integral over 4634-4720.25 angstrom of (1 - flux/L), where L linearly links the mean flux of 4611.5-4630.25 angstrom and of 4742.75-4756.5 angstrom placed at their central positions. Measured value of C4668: 9.2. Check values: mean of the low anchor 0.937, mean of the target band 0.841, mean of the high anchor 0.947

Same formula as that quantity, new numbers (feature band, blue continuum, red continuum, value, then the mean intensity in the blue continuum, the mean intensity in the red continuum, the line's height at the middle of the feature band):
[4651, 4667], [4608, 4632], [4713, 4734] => 0.88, 0.927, 0.894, 0.915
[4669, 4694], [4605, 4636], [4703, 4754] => 2.10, 0.913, 0.891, 0.901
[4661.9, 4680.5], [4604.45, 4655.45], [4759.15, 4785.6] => 1.24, 0.885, 0.892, 0.887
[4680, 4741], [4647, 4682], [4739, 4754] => 2.25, 0.837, 0.94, 0.895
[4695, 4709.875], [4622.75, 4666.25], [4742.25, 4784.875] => 0.78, 0.856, 0.912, 0.883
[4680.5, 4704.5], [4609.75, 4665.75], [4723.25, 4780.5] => 1.65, 0.881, 0.91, 0.895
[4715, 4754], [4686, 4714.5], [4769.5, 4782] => -2.40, 0.827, 0.899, 0.86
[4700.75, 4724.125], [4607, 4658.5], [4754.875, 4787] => 0.92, 0.884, 0.9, 0.893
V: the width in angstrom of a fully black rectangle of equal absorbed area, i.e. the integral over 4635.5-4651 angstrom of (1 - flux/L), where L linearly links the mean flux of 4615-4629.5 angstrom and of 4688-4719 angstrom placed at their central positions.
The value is 1.3 angstrom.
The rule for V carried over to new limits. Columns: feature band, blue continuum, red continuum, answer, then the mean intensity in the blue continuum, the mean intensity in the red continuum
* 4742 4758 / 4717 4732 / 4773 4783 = -0.9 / 0.906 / 0.886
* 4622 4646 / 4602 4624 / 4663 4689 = 0.7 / 0.912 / 0.836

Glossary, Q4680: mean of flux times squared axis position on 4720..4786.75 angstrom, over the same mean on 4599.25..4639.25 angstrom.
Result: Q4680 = 1.08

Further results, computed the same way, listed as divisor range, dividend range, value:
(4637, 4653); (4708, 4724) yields 1.10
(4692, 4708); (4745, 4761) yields 1.17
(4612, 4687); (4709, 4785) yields 1.09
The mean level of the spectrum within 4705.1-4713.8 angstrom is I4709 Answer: 0.836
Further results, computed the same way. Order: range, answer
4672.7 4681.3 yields 0.837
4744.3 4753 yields 0.93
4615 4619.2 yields 0.965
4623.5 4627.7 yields 0.881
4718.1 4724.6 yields 0.914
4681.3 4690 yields 0.859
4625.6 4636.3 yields 0.892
